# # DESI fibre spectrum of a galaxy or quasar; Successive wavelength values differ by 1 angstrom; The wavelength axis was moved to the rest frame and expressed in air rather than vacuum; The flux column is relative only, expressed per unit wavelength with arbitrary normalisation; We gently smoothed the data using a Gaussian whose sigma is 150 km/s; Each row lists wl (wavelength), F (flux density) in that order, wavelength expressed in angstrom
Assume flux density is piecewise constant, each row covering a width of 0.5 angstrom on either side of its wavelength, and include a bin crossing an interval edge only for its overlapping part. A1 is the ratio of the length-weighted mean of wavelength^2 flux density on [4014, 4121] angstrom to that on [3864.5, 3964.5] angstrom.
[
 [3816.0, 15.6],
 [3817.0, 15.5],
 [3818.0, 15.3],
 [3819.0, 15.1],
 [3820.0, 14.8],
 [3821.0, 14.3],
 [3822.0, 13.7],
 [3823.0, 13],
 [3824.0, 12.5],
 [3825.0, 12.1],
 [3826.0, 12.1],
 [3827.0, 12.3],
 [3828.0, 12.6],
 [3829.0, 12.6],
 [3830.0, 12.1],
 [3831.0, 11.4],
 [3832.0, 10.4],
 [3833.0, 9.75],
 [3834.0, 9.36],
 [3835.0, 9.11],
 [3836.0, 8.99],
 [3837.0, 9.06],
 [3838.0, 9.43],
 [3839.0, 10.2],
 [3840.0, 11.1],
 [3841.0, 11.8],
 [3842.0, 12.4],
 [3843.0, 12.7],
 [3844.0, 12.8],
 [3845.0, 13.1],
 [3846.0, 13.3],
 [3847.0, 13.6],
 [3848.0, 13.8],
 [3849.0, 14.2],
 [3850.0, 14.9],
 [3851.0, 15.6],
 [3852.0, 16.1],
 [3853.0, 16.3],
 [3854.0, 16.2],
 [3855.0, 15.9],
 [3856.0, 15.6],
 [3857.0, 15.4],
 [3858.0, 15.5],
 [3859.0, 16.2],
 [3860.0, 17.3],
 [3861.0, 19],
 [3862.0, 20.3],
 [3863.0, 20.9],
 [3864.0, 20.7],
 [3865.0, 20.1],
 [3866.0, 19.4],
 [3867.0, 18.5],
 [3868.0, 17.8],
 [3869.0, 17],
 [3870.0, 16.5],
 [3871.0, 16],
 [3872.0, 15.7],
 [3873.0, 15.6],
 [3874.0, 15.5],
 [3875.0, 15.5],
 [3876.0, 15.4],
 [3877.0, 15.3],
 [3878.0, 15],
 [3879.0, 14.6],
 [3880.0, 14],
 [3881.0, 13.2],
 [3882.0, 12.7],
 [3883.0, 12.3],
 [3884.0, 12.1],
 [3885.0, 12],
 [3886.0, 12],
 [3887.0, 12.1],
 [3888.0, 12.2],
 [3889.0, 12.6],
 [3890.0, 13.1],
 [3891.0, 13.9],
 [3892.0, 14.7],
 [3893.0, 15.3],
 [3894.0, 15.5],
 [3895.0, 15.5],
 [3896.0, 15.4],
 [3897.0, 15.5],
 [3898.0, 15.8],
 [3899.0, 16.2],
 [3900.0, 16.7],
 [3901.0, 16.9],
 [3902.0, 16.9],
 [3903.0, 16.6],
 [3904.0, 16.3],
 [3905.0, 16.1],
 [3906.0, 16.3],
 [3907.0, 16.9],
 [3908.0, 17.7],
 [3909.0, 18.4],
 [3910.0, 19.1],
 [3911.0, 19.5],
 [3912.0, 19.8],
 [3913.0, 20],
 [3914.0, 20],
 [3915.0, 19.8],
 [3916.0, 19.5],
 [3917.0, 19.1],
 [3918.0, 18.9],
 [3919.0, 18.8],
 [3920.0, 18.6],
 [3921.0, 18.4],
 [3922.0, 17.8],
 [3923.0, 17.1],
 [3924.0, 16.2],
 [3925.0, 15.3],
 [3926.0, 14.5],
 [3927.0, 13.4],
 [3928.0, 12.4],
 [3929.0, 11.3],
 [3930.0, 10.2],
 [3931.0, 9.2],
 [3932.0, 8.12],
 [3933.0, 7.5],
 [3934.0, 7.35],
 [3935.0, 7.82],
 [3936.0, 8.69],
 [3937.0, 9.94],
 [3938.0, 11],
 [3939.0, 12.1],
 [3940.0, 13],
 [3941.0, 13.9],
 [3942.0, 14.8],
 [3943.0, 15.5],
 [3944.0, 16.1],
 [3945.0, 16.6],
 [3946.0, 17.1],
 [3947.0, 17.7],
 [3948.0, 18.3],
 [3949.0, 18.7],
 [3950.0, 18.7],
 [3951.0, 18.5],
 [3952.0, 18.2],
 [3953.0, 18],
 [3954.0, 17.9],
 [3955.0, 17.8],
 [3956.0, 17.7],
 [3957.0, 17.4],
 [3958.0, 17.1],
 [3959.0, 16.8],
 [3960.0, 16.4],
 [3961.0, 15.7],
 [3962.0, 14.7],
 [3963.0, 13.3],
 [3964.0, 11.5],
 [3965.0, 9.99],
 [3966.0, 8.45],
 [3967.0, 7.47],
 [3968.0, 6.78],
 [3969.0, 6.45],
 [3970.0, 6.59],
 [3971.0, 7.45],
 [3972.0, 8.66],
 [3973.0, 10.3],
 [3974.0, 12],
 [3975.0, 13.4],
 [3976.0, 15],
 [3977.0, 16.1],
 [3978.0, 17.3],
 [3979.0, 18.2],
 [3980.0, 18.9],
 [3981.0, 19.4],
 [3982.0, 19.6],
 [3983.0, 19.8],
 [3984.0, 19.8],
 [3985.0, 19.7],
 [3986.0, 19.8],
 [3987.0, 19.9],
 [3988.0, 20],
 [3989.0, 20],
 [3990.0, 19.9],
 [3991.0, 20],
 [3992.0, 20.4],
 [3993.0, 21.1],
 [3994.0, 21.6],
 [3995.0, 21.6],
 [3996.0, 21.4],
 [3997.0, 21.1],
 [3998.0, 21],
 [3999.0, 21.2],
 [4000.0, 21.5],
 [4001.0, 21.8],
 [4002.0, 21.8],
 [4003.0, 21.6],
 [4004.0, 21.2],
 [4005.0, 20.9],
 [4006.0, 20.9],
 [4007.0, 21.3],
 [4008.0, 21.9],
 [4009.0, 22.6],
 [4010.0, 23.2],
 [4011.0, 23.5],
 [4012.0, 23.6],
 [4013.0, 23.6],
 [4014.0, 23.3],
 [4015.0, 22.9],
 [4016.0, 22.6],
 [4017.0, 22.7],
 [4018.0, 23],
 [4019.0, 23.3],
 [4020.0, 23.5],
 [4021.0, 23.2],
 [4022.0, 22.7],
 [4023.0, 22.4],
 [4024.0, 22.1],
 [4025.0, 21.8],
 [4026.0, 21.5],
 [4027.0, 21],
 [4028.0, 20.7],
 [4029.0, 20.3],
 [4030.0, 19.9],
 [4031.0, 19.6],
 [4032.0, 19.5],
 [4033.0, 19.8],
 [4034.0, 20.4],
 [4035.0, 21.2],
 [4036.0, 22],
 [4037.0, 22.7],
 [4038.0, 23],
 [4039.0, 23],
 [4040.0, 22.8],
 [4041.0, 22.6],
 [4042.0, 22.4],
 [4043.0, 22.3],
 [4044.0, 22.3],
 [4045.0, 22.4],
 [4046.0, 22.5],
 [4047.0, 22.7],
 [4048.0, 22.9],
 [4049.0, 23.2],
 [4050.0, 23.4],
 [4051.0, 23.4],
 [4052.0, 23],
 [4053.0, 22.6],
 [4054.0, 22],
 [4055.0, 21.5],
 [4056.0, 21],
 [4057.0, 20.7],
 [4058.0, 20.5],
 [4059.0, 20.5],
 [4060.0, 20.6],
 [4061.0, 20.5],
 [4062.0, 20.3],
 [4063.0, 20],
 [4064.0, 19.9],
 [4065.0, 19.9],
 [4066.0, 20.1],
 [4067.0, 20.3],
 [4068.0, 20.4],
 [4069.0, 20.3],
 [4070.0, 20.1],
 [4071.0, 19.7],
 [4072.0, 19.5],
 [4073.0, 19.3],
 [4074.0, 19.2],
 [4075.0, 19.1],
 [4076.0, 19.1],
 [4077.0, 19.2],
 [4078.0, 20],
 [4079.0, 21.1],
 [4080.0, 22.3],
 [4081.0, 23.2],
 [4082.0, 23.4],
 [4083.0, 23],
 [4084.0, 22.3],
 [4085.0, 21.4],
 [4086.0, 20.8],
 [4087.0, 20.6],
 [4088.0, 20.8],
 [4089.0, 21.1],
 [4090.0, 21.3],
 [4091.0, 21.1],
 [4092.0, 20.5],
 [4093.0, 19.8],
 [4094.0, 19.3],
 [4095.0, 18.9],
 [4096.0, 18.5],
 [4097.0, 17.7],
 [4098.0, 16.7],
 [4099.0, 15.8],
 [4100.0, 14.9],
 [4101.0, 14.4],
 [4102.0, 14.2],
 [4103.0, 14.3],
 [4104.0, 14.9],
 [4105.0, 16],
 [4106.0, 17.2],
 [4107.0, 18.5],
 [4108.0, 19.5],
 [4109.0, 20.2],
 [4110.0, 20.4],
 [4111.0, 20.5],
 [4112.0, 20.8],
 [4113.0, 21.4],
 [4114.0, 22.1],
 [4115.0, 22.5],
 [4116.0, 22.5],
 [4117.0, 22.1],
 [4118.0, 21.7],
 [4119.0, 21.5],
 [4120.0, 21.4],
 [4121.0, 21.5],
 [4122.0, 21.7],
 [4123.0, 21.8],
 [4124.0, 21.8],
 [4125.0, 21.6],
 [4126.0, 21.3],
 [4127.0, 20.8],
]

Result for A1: 1.4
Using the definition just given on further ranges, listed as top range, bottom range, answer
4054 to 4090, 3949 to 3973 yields 1.61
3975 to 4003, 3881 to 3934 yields 1.35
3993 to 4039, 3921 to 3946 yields 1.79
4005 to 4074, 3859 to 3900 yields 1.51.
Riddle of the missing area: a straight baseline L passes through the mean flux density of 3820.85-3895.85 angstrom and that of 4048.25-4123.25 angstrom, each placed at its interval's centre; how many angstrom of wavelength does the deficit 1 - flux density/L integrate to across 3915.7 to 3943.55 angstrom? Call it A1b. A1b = 4.3 angstrom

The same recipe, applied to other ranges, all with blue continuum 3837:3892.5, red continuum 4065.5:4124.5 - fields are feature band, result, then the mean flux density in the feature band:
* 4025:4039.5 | -2.00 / 21.1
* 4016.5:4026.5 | -2.38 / 22.6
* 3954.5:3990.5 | 4.70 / 15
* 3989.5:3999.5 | -1.83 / 20.9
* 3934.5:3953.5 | 1.86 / 15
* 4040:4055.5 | -3.09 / 22.6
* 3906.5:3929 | -2.32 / 17.6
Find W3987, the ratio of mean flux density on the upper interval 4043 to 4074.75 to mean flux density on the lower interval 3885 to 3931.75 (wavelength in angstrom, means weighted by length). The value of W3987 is 1.32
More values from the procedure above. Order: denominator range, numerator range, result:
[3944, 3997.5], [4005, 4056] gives 1.36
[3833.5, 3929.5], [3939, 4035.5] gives 1.19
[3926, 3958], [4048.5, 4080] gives 1.47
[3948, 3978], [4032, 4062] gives 1.59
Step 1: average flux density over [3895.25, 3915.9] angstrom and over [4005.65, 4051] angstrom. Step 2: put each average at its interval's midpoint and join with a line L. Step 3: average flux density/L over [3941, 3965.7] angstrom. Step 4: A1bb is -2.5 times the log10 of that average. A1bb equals 0.183 mag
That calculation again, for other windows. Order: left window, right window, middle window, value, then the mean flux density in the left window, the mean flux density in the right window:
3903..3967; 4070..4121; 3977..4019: -0.23 mag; 15.4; 19.7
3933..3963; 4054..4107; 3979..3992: -0.20 mag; 15.1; 19.6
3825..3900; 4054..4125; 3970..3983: 0.18 mag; 14.3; 20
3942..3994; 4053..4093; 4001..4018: -0.24 mag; 16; 20.7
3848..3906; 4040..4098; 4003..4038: -0.12 mag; 15.7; 21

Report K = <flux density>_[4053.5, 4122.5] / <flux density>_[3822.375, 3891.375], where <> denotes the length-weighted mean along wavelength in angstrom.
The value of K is 1.4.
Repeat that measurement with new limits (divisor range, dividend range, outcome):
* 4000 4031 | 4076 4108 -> 0.87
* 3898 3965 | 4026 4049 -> 1.38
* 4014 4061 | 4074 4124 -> 0.90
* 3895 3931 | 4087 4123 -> 1.15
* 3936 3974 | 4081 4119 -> 1.41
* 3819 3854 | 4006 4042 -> 1.77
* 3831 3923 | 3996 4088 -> 1.40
